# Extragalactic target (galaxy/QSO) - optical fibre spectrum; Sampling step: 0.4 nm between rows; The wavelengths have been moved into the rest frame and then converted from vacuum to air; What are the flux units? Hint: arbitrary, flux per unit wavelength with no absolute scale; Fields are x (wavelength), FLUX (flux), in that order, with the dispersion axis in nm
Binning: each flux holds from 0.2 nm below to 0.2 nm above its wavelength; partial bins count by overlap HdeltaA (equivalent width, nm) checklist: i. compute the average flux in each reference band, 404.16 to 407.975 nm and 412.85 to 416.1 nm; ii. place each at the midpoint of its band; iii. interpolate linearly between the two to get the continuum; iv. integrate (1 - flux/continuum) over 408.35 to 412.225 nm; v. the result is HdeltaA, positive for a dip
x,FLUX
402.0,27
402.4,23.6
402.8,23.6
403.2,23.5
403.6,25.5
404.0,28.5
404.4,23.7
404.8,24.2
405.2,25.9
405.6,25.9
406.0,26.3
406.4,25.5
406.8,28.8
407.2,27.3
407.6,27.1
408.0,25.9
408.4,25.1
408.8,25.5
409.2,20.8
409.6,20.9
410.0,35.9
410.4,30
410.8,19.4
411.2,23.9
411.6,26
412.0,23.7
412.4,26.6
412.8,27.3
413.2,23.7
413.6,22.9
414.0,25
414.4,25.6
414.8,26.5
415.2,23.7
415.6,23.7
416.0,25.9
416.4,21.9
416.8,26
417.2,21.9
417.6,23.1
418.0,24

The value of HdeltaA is 0.04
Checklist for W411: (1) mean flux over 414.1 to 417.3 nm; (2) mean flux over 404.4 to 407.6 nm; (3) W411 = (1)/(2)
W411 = 0.9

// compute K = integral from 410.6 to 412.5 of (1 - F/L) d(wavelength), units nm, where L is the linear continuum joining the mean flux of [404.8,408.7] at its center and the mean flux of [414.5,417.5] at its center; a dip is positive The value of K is 0.11 nm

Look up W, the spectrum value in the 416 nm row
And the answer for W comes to 25.9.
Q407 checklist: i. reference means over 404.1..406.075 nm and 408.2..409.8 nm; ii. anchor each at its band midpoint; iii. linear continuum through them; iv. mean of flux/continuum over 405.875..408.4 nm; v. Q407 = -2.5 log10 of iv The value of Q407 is -0.11 mag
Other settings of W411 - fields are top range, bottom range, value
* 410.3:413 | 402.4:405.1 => 1.01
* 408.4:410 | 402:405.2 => 0.98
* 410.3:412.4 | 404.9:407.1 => 0.93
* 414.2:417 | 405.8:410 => 0.96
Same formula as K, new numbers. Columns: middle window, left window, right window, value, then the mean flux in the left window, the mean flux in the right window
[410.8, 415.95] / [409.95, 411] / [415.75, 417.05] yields 0.24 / 27.4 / 24.5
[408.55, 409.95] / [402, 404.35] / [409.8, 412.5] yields 0.12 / 25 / 26.5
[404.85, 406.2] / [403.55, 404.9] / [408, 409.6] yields -0.04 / 25.6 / 23.7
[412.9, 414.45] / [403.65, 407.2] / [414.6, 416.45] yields 0.03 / 26.1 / 24.5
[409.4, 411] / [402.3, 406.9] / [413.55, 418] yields -0.11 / 25.4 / 24.2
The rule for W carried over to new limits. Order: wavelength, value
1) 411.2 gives 23.9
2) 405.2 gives 25.9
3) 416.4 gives 21.9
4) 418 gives 24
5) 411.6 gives 26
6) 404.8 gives 24.2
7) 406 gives 26.3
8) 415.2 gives 23.7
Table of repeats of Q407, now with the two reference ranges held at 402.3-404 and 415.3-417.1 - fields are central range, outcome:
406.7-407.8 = -0.13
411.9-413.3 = -0.05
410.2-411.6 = -0.01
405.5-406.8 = -0.08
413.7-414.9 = -0.05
